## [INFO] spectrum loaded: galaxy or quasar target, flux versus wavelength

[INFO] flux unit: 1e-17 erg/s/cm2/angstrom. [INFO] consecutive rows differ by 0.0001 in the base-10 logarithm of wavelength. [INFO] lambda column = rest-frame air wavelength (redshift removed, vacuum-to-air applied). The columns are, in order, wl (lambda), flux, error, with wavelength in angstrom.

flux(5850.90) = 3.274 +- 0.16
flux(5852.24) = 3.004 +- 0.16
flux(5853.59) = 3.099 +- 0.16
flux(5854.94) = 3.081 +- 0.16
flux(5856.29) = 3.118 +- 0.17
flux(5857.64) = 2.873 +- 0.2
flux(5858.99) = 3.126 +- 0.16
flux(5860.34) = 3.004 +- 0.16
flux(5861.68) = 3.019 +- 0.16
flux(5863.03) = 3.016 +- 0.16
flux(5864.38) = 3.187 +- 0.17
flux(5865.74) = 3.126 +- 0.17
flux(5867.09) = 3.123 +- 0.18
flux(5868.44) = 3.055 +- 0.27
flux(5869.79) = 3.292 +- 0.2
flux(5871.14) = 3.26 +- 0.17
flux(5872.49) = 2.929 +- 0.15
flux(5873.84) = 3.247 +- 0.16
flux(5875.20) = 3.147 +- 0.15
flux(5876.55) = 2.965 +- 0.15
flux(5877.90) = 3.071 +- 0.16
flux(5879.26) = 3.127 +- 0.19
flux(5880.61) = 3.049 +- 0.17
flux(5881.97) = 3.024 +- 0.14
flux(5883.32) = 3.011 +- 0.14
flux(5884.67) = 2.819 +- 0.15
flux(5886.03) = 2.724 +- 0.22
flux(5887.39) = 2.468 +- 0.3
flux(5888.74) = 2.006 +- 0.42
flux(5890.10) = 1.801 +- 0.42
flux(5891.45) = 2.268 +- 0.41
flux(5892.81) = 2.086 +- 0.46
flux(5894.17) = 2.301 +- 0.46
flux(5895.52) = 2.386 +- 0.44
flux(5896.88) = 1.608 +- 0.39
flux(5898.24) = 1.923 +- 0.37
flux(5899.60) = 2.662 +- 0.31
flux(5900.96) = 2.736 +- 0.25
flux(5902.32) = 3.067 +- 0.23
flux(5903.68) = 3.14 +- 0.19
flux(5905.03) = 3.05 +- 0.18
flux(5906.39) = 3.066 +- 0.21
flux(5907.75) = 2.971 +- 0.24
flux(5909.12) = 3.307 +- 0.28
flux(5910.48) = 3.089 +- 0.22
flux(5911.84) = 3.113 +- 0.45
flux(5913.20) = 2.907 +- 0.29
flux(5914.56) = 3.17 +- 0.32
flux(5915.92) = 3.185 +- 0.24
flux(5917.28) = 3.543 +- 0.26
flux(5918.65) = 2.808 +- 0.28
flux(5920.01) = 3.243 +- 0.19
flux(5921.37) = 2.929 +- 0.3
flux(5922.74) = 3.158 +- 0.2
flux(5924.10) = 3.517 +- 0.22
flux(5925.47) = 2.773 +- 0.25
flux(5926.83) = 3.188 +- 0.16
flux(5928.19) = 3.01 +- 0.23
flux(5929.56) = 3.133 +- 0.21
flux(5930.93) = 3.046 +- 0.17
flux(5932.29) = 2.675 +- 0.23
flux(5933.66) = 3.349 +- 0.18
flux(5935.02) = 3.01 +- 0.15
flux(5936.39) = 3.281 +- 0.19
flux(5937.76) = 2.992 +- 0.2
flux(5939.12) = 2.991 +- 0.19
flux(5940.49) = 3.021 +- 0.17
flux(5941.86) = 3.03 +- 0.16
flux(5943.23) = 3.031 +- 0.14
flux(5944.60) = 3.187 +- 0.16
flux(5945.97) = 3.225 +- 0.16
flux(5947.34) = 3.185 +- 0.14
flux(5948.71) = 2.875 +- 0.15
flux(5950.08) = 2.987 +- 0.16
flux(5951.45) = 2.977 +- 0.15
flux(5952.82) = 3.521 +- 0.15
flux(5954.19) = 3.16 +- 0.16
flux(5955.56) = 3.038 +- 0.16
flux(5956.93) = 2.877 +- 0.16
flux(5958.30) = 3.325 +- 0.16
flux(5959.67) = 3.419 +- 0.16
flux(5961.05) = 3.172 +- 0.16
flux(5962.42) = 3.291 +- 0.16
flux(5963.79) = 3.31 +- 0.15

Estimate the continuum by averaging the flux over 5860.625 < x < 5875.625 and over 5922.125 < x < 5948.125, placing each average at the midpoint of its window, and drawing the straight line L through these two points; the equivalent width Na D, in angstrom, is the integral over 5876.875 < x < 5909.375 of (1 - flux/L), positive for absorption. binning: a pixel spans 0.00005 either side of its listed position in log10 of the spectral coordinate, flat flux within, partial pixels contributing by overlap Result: 4.9 angstrom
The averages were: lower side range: 3.12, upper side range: 3.09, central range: 2.65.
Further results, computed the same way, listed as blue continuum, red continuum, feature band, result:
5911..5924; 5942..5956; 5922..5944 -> 0.4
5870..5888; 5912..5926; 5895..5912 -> 1.7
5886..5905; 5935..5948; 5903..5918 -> -3.0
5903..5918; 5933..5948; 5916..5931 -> 0.0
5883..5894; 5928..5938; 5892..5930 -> -2.2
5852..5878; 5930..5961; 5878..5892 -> 2.0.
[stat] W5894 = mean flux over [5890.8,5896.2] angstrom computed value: 2.26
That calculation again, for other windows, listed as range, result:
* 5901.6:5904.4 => 3.11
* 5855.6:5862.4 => 3.03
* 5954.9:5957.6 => 2.96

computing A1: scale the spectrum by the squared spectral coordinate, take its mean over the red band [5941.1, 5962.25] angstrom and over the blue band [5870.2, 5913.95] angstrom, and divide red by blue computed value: 1.16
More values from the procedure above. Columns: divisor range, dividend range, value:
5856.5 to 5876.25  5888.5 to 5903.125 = 0.74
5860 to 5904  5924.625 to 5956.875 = 1.13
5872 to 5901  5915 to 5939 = 1.21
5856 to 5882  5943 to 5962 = 1.05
